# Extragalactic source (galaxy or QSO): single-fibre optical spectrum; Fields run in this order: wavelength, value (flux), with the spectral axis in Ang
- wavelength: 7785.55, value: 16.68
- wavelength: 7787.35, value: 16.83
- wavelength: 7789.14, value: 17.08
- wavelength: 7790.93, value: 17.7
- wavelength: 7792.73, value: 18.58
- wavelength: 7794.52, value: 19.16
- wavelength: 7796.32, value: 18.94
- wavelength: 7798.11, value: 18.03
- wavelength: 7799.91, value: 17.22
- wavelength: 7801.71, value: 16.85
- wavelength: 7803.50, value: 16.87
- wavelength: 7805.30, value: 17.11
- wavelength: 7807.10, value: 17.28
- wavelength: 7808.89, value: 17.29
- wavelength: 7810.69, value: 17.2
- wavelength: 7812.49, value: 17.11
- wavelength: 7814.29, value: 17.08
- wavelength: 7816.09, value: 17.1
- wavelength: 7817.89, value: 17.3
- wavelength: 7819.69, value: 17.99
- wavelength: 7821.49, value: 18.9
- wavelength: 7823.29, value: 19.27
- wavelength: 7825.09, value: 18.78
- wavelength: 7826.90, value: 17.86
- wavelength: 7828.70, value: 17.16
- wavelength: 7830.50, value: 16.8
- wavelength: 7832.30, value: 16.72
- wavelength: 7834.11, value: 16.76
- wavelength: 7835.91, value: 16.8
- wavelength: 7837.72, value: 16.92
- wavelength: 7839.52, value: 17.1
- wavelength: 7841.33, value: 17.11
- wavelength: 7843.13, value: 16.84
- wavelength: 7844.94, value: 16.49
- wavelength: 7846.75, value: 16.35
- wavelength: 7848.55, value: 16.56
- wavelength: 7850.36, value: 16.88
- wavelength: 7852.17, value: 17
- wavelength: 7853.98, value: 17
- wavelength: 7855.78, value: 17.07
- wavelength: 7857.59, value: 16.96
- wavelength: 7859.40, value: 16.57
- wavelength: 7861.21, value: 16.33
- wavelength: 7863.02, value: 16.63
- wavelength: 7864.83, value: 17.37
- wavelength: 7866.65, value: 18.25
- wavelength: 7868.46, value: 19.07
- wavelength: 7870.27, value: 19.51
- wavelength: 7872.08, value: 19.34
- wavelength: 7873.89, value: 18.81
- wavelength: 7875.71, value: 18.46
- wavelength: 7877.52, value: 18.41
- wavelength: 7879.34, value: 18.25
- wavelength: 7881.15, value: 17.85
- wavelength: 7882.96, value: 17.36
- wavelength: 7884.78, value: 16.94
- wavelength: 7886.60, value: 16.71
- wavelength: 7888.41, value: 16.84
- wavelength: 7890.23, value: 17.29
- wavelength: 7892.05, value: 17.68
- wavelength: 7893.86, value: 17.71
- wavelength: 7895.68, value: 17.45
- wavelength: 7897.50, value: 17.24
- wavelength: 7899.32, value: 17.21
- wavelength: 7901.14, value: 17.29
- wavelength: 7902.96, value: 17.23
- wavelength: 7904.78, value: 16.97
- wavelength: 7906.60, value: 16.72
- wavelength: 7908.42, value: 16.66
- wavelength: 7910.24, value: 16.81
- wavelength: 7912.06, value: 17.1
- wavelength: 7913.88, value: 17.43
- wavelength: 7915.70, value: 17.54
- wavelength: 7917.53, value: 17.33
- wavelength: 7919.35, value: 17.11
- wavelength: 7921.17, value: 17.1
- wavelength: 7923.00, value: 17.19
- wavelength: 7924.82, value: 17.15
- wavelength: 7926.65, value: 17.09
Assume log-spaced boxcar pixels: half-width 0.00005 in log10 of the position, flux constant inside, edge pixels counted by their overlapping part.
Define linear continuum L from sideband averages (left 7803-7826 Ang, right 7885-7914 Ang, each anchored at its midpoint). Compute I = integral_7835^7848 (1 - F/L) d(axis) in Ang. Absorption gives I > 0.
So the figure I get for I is 0.51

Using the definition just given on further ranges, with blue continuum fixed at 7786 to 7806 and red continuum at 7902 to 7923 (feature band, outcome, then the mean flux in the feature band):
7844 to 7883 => -0.6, 17.6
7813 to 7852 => 0.5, 17.3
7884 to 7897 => 0.0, 17.2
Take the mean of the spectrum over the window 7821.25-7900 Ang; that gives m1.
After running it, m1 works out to 17.5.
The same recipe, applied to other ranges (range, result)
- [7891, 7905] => 17.4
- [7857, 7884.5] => 17.9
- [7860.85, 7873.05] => 18.2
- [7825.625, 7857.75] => 16.9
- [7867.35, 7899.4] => 17.9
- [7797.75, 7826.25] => 17.6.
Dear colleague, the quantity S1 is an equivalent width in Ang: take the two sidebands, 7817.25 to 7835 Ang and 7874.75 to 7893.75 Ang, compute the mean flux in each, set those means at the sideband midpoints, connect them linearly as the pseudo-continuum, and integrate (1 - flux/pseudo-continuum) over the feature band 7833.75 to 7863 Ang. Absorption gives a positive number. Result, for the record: 1.5 Ang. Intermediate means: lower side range 17.8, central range 16.8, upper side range 17.6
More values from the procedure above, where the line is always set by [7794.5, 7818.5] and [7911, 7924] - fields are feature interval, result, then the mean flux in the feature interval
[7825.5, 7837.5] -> 0.2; 17.1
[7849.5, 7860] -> 0.3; 16.9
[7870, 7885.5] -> -0.9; 18.3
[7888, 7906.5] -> 0.0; 17.3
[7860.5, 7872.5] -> -0.5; 18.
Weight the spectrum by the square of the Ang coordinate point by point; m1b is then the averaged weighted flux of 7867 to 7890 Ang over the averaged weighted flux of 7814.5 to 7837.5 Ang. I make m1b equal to 1.04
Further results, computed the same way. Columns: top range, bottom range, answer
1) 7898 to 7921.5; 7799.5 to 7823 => 1.01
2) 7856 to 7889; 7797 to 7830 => 1.03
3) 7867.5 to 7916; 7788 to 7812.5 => 1.02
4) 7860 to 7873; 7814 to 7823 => 1.02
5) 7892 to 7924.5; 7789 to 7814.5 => 1.00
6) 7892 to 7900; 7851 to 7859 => 1.04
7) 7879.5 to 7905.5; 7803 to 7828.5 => 1.00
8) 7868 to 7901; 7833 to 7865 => 1.07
